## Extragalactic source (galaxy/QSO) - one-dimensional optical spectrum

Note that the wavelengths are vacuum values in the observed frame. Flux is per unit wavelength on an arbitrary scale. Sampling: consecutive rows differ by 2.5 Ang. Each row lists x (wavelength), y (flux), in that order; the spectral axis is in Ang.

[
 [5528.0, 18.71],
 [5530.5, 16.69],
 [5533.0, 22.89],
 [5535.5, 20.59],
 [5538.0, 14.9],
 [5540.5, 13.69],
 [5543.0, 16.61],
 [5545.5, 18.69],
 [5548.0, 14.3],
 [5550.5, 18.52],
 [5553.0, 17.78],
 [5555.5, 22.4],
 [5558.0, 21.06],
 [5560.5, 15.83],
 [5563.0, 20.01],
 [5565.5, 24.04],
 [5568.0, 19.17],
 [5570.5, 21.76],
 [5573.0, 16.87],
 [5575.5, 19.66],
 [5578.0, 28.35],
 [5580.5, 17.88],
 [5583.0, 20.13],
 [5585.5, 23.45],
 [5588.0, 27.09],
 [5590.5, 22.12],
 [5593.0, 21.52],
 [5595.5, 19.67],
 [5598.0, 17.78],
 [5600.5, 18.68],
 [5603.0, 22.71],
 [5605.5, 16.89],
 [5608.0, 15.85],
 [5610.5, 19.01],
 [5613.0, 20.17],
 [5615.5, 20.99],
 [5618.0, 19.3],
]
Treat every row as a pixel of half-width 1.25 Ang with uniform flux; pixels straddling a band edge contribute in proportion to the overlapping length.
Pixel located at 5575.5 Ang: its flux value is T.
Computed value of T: 19.66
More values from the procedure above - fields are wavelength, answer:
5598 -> 17.78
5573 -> 16.87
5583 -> 20.13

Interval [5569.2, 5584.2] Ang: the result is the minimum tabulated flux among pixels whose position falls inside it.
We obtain 16.87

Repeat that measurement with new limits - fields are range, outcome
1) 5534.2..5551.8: 13.69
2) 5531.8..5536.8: 20.59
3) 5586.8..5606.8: 16.89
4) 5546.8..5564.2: 14.3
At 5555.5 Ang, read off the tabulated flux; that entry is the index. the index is 22.4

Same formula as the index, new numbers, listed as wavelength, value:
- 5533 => 22.89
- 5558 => 21.06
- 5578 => 28.35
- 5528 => 18.71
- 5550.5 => 18.52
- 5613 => 20.17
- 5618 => 19.3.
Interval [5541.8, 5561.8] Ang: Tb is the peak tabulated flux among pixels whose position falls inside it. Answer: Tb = 22.4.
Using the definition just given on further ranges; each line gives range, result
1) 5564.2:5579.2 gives 28.35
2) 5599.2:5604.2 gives 22.71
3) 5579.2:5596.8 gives 27.09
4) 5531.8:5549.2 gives 22.89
